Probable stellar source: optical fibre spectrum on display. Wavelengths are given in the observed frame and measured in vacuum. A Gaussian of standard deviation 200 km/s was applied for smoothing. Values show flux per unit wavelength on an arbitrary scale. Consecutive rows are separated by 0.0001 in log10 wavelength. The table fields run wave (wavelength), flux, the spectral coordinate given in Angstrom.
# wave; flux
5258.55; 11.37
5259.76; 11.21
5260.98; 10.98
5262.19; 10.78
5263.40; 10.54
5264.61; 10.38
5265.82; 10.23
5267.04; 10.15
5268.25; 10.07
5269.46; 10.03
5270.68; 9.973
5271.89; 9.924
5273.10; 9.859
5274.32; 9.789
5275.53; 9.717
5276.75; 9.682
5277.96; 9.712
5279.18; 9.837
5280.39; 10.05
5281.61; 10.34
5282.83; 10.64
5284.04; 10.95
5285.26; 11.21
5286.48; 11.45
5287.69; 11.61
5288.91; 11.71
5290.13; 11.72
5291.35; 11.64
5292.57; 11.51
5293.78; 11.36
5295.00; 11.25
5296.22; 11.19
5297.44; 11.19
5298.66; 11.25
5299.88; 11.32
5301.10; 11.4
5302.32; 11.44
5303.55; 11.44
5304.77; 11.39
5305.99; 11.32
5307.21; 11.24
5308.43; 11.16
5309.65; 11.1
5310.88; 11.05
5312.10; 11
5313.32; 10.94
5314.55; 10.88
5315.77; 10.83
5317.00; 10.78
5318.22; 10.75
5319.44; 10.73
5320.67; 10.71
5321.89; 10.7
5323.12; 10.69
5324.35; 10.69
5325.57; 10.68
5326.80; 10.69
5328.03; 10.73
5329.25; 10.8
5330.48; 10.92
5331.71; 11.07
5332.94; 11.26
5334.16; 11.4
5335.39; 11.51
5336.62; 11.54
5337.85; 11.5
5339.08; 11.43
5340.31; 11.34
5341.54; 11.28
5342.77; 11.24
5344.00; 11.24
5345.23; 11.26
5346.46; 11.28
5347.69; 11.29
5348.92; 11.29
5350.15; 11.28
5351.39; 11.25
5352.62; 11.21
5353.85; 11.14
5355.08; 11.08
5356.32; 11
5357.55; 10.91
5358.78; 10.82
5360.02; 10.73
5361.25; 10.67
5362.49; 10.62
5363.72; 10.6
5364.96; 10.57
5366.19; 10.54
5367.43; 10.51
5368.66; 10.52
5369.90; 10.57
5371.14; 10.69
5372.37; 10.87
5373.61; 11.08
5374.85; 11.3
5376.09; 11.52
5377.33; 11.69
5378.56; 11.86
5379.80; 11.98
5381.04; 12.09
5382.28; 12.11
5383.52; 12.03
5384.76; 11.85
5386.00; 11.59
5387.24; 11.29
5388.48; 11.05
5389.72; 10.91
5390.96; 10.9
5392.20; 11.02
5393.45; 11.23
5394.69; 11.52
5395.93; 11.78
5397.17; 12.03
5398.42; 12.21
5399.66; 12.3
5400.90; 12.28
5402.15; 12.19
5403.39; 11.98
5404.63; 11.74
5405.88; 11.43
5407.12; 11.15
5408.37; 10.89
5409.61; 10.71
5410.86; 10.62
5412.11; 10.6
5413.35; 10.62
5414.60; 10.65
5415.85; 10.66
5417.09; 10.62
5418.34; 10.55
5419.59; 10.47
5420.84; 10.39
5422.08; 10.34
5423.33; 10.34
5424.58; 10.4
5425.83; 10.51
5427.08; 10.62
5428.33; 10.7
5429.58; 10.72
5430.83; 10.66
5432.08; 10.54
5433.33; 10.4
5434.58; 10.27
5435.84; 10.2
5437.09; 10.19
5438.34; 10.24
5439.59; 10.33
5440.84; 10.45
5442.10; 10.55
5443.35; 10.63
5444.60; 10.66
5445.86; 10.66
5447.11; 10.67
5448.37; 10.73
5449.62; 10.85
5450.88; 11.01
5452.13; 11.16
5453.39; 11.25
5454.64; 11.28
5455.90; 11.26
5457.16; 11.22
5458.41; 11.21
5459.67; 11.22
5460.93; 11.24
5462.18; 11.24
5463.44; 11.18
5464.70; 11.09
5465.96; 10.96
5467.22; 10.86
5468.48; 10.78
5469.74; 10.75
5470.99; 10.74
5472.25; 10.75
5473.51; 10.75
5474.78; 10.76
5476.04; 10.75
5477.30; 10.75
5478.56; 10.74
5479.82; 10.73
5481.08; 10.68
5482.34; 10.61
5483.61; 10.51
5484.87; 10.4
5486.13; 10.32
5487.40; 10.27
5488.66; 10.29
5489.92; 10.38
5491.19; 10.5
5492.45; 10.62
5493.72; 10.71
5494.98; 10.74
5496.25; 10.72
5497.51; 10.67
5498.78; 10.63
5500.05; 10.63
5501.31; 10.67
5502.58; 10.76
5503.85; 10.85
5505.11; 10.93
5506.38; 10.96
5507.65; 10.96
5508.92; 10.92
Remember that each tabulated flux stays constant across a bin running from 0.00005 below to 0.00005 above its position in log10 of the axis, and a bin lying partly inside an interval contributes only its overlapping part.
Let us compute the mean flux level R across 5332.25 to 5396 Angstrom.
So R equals 11.2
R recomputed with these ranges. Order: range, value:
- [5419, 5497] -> 10.7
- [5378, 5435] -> 11.1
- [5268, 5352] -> 11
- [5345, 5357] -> 11.2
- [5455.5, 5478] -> 11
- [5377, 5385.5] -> 12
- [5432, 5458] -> 10.7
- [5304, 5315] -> 11.1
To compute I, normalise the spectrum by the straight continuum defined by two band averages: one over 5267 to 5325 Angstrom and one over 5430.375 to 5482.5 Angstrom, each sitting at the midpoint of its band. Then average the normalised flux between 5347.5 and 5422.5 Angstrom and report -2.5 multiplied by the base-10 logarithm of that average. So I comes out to -0.036 mag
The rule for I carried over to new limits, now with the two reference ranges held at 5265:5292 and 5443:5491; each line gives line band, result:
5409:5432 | 0.02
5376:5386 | -0.12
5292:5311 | -0.08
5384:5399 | -0.08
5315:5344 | -0.05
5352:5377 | -0.02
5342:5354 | -0.07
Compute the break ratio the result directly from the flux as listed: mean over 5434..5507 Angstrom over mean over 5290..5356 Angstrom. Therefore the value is 0.96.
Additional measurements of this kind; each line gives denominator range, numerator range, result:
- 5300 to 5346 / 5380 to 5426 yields 1.01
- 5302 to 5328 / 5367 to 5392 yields 1.03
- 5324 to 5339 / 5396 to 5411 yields 1.05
